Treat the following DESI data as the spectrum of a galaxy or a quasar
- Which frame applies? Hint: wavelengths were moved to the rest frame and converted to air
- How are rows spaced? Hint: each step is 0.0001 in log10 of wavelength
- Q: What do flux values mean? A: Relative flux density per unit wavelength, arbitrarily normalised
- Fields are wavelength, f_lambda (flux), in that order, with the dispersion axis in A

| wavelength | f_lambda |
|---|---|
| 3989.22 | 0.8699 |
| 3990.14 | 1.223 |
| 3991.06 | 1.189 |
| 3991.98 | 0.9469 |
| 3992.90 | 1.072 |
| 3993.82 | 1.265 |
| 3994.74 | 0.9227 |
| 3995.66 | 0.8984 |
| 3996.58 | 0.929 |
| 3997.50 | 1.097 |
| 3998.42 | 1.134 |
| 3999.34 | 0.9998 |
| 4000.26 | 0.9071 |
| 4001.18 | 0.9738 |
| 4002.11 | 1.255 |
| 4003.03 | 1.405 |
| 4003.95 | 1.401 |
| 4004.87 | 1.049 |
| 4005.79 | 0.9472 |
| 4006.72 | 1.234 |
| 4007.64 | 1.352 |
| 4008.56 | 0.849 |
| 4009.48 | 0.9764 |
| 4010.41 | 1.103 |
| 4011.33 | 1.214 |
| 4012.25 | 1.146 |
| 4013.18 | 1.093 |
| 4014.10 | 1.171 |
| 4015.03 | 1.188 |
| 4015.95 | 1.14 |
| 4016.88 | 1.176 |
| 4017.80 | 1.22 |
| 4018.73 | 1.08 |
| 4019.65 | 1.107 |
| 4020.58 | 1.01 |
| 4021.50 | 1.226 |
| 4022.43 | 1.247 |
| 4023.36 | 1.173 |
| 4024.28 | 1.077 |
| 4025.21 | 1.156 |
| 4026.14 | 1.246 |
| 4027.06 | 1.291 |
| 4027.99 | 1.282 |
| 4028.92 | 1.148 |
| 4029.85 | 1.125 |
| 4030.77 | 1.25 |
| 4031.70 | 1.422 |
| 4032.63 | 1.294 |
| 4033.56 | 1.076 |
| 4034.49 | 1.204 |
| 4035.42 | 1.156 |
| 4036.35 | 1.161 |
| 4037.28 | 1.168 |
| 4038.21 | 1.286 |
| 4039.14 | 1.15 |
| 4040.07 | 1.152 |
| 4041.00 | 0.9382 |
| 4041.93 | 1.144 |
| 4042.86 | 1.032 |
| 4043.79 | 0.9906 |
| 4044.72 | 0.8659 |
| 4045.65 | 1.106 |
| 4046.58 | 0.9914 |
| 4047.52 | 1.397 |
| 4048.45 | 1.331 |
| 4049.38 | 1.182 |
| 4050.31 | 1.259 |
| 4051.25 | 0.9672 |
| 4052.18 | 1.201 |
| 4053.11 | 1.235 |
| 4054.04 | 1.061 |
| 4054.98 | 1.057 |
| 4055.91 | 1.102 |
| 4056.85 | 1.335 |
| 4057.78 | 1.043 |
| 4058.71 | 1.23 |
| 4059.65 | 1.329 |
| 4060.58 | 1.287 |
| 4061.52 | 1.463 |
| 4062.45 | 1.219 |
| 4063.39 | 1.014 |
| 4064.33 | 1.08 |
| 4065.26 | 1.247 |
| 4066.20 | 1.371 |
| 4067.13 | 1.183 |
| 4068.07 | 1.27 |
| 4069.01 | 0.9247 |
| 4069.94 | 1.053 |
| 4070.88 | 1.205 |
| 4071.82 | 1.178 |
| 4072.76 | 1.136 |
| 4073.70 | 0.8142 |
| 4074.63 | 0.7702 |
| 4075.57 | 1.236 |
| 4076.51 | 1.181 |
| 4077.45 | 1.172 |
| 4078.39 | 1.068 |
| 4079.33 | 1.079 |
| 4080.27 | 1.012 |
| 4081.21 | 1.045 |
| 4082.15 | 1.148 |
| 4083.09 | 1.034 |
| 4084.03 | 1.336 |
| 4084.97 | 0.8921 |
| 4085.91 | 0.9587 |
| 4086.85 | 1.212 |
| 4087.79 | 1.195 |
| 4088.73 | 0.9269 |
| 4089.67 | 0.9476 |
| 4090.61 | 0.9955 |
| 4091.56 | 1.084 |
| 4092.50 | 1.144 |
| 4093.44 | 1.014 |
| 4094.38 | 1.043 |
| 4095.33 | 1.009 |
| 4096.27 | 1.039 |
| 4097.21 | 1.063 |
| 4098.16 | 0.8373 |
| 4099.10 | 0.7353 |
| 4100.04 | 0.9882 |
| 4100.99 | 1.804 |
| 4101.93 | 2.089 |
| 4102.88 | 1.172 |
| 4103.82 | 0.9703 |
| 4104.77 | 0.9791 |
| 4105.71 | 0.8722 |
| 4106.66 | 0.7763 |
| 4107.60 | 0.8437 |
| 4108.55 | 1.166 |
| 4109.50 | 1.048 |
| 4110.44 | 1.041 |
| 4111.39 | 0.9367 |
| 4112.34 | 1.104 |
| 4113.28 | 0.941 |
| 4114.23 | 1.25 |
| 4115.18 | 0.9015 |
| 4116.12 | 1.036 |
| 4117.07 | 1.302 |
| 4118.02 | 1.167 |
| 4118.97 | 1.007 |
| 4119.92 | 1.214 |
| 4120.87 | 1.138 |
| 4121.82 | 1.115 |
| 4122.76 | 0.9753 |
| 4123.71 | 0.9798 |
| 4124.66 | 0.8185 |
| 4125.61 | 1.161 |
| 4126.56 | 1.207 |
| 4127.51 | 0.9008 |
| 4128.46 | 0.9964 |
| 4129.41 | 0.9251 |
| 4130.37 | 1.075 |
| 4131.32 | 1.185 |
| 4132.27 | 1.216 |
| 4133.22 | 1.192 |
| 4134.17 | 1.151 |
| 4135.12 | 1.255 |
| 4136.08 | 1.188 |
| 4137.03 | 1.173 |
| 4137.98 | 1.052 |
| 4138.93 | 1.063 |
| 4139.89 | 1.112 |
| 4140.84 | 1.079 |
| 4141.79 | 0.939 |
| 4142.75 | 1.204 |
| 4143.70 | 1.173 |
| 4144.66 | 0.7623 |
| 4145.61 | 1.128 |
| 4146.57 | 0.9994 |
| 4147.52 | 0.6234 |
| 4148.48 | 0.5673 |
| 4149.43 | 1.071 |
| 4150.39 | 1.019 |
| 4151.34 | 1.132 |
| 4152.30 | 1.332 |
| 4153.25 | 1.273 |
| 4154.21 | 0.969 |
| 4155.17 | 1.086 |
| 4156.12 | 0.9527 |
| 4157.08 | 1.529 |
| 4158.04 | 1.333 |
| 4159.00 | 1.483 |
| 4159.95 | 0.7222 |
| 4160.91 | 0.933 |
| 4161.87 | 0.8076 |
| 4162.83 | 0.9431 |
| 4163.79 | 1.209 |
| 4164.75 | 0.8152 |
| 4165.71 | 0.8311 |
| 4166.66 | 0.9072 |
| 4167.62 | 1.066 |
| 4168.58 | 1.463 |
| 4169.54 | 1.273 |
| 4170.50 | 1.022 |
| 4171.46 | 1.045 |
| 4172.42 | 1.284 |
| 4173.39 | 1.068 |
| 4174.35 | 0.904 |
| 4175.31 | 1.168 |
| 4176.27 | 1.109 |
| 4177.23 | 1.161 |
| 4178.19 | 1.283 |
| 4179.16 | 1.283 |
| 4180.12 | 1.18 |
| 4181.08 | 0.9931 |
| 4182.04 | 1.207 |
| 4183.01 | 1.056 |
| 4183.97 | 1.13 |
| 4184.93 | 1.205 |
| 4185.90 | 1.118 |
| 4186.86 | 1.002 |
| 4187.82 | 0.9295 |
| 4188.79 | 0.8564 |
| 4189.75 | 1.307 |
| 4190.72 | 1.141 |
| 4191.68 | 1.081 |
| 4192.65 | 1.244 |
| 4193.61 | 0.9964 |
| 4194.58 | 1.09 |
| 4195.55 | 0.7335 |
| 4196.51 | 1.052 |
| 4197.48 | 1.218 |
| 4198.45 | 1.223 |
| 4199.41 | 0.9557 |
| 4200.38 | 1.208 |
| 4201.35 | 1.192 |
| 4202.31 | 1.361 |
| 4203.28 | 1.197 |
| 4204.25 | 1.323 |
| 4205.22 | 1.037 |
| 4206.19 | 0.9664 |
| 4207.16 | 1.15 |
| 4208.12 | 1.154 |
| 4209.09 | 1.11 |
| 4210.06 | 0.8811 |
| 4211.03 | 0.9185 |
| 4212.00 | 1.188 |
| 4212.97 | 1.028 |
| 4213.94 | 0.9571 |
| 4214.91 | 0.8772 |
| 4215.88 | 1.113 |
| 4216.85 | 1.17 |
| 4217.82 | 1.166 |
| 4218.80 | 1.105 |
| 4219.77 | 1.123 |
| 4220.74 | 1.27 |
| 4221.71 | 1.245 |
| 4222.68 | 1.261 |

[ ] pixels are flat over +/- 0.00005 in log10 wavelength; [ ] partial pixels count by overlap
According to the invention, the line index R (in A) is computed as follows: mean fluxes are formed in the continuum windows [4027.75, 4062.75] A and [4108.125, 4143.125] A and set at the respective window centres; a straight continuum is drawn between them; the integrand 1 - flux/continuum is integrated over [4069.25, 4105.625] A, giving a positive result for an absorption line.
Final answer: 1.2 A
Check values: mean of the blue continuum 1.17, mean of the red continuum 1.09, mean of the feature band 1.09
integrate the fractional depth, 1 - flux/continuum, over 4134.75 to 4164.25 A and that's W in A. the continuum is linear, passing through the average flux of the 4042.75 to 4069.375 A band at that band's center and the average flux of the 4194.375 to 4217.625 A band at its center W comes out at 1.3 A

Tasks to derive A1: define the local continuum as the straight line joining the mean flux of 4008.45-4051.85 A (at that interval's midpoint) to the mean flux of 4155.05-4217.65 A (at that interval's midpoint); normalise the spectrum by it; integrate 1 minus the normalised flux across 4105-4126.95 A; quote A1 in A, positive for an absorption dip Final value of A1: 1.54 A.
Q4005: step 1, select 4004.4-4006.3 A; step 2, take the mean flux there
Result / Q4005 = 1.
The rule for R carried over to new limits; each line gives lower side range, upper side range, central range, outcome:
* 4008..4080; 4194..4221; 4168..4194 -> -0.6 A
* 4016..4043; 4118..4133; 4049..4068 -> -0.9 A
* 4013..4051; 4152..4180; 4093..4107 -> 0.5 A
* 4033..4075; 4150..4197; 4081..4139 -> 2.0 A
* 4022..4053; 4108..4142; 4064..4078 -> 0.2 A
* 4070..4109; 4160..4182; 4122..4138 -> -0.2 A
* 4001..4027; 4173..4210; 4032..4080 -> 0.0 A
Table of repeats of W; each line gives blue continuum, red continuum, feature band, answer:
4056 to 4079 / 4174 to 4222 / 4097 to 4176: 3.9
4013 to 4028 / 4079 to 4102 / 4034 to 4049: 0.2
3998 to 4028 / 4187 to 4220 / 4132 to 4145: -0.1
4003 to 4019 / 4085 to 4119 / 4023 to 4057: -1.2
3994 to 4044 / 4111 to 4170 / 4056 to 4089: -0.7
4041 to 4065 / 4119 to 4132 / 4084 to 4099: 1.0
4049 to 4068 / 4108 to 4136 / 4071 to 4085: 0.9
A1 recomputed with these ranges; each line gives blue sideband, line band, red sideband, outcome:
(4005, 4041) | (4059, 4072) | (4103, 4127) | -1.1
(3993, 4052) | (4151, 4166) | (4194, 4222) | 0.3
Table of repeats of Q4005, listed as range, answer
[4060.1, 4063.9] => 1.24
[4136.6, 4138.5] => 1.11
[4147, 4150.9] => 0.827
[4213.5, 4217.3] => 1.03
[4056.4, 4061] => 1.25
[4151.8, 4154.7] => 1.19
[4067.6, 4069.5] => 1.1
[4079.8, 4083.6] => 1.06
